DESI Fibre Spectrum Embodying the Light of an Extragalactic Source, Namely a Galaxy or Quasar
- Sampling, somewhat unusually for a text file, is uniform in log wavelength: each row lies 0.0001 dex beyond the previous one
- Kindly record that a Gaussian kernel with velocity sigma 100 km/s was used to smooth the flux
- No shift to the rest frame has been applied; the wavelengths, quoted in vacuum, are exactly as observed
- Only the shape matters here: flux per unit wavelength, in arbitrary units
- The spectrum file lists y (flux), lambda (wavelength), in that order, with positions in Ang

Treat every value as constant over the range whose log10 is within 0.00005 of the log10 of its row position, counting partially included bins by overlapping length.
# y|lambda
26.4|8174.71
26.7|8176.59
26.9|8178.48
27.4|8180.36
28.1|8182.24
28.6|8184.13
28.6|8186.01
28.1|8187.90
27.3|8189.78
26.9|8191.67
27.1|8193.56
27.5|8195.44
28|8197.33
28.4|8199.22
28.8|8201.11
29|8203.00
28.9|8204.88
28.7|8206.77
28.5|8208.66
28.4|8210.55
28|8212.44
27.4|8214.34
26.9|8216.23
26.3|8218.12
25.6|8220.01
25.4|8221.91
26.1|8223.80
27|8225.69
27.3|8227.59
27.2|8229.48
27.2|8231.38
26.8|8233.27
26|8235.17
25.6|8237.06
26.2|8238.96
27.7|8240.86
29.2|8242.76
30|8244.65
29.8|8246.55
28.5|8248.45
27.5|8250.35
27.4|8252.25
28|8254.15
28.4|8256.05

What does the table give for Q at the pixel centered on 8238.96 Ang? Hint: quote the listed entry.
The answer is 26.2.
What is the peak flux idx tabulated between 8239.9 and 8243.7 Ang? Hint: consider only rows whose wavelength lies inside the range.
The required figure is 29.2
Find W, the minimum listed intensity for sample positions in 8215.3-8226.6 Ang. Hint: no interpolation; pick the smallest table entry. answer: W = 25.4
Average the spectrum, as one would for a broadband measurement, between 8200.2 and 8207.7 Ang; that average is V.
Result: 28.9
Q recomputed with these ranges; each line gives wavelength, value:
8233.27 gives 26.8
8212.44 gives 28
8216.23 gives 26.9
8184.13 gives 28.6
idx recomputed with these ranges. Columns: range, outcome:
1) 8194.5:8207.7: 29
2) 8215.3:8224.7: 26.9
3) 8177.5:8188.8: 28.6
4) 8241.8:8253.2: 30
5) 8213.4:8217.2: 27.4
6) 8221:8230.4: 27.3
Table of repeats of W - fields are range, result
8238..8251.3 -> 26.2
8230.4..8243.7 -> 25.6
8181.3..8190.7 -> 27.3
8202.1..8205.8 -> 28.9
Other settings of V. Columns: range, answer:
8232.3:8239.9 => 26.2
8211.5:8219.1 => 27.1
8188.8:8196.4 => 27.2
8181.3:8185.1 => 28.4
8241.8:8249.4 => 29.4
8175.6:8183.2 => 27.3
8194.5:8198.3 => 27.7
